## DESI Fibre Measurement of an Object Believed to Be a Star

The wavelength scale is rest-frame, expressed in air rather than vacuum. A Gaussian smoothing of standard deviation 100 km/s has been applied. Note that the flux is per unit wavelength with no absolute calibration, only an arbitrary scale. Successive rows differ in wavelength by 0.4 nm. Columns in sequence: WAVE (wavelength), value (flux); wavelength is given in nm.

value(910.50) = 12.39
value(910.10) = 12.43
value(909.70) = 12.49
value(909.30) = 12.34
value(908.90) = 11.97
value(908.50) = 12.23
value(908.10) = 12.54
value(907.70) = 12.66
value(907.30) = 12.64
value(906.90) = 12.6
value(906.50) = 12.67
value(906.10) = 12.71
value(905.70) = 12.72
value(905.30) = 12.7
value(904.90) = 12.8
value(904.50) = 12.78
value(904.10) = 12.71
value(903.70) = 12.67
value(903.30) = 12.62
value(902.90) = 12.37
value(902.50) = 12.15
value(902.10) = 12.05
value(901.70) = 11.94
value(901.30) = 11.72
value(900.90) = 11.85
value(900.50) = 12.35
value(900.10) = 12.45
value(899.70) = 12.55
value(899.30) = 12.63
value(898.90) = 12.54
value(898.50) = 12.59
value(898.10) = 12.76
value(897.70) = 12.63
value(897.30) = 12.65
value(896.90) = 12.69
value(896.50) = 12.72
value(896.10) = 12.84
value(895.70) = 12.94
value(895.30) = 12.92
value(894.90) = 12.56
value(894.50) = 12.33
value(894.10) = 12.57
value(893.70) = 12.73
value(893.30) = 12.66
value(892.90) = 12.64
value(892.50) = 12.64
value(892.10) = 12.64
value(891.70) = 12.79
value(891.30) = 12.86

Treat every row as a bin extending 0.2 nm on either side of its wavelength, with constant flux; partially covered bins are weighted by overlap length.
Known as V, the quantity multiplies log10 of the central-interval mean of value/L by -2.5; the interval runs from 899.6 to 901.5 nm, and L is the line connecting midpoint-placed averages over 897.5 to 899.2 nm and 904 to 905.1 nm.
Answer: 0.045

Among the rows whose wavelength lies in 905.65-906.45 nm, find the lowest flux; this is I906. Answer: 12.71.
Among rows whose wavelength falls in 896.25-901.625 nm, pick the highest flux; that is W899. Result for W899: 12.76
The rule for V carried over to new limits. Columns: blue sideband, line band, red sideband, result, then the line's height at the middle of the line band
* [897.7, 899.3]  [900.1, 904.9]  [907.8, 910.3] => 0.02 mag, 12.5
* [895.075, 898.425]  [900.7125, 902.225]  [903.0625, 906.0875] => 0.07 mag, 12.7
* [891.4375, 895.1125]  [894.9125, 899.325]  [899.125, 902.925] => -0.03 mag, 12.4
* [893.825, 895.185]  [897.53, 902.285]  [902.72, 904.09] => 0.02 mag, 12.6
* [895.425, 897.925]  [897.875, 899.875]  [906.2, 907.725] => 0.01 mag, 12.7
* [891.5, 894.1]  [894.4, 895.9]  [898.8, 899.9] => -0.01 mag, 12.6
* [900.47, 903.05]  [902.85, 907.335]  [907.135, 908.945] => -0.04 mag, 12.3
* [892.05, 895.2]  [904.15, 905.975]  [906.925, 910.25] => -0.02 mag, 12.5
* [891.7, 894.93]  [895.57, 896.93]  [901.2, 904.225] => -0.03 mag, 12.5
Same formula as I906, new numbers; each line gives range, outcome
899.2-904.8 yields 11.72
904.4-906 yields 12.7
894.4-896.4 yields 12.33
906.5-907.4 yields 12.6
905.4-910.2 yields 11.97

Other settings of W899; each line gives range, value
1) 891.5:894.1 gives 12.79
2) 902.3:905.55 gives 12.8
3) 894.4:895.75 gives 12.94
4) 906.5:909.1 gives 12.67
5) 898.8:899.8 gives 12.63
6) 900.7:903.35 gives 12.62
